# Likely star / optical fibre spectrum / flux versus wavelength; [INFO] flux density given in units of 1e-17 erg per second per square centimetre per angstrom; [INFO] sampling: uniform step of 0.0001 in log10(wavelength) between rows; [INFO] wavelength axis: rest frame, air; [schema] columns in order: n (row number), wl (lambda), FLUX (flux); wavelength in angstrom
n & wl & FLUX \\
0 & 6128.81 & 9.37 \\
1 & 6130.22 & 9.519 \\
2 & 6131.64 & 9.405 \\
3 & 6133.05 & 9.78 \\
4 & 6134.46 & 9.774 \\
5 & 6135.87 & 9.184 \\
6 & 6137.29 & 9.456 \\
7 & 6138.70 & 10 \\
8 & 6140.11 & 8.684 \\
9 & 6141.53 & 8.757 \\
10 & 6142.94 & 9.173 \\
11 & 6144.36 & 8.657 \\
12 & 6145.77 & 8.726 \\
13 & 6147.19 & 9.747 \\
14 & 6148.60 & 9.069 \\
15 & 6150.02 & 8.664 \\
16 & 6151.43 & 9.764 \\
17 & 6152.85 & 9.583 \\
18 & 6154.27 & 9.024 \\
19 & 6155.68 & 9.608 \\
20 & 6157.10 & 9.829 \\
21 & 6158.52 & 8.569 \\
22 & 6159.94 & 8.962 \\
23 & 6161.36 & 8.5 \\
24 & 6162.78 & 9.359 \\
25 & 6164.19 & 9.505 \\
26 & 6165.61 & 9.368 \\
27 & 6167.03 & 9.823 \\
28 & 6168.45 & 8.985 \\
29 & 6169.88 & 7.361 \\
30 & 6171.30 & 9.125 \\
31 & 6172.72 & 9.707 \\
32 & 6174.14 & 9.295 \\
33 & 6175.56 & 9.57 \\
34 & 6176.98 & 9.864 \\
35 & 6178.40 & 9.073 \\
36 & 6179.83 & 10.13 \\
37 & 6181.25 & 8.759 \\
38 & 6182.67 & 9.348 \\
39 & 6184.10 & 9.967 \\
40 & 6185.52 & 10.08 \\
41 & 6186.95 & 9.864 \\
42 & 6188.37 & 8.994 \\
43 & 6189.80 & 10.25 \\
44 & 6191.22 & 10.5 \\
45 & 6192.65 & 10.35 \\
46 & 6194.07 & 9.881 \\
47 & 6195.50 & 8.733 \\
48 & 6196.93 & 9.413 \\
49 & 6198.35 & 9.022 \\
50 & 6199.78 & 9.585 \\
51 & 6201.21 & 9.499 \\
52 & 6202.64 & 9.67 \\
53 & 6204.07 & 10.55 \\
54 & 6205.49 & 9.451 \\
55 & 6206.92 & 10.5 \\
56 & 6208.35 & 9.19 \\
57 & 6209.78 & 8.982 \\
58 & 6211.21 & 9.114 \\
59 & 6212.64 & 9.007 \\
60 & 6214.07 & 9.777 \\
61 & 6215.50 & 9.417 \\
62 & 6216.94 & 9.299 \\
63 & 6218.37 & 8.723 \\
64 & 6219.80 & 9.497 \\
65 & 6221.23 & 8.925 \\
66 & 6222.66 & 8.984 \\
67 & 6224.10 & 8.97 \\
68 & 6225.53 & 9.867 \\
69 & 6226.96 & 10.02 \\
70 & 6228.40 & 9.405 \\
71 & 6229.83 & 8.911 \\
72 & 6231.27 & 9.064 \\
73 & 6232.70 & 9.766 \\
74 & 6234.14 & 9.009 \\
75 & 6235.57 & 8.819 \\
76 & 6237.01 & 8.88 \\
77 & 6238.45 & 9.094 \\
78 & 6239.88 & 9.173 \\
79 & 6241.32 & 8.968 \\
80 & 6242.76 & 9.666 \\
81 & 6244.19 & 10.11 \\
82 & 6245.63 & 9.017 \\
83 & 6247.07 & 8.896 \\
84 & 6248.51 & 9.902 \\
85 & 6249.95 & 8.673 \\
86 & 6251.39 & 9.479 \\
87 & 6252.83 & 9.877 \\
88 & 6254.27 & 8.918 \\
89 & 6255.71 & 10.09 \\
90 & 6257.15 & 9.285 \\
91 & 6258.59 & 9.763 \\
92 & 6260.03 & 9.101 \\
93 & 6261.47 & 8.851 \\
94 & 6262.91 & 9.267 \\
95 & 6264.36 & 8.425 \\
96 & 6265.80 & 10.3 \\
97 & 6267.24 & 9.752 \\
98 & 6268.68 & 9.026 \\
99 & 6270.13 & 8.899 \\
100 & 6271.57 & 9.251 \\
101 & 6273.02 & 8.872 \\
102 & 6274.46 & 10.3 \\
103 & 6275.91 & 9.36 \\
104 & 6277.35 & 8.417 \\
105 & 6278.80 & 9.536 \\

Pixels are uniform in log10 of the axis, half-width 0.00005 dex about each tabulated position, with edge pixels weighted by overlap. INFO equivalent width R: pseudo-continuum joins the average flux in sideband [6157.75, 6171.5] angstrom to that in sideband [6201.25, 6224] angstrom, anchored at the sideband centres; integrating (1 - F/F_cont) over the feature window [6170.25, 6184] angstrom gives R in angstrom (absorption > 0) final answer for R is -0.5 angstrom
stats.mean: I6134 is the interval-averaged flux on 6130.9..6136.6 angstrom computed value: 9.52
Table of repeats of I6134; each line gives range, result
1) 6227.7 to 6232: 9.14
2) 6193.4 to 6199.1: 9.26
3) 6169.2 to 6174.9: 8.89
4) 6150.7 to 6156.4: 9.5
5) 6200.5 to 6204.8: 9.92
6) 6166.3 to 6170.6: 8.71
